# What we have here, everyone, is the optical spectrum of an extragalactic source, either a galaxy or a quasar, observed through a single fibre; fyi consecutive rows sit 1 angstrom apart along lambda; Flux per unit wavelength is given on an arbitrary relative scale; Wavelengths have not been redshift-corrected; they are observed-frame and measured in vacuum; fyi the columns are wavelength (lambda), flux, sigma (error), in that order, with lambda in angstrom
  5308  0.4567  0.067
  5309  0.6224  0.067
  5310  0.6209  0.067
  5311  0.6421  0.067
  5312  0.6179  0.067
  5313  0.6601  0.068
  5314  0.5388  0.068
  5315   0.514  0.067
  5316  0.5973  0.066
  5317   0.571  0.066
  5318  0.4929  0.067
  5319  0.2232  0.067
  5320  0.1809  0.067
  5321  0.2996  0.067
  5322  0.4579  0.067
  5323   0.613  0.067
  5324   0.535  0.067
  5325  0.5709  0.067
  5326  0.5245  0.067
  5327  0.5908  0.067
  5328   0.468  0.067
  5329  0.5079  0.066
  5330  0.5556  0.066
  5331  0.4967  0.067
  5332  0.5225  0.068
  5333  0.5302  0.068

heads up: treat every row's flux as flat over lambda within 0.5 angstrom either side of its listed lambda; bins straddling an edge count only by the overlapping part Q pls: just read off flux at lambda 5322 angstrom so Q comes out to 0.4579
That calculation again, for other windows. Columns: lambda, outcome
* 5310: 0.6209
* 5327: 0.5908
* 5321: 0.2996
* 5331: 0.4967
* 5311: 0.6421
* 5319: 0.2232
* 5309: 0.6224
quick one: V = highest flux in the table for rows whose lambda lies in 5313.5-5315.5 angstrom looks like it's 0.5388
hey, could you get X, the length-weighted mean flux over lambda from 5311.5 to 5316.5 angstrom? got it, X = 0.586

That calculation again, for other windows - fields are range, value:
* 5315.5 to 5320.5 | 0.413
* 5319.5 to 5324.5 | 0.417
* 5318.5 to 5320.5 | 0.202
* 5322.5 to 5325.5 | 0.573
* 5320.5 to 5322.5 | 0.379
